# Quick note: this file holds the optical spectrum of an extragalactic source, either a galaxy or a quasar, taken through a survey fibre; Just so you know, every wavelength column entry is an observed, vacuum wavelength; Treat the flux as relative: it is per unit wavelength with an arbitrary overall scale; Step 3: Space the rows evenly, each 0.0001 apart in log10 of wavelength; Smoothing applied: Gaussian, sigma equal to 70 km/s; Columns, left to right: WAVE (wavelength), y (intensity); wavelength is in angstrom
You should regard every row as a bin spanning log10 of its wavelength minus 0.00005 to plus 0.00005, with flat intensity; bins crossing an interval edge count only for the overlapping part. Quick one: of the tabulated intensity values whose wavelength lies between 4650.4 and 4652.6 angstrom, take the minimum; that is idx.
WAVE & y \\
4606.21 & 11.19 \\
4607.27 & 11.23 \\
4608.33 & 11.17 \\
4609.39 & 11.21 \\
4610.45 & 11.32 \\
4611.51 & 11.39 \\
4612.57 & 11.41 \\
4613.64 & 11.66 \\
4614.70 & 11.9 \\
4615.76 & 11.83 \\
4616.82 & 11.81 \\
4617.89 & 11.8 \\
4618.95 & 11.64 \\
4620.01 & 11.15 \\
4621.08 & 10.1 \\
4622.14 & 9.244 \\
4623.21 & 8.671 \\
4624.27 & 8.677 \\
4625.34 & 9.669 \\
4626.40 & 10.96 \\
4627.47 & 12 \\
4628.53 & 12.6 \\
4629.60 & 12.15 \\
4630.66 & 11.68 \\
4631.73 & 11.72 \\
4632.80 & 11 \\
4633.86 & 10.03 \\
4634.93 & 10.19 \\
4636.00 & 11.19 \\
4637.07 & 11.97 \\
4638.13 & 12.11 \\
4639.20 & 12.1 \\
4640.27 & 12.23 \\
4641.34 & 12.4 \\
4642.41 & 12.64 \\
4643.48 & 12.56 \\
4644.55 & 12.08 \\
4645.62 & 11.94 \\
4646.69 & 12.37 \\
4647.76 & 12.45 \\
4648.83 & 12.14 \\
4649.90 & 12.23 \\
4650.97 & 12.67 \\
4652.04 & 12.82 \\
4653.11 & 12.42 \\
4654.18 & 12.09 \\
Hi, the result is 12.67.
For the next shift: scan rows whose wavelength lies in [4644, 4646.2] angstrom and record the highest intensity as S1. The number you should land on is 12.08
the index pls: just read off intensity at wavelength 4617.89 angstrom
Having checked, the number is 11.8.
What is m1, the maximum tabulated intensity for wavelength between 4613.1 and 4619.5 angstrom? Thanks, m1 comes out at 11.9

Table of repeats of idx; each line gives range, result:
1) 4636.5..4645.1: 11.97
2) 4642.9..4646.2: 11.94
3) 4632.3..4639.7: 10.03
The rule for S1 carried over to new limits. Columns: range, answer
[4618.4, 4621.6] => 11.64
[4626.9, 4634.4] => 12.6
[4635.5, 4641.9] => 12.4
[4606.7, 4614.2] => 11.66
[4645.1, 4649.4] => 12.45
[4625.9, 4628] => 12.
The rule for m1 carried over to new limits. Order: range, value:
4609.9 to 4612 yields 11.39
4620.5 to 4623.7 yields 10.1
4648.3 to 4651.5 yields 12.67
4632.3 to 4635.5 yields 11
